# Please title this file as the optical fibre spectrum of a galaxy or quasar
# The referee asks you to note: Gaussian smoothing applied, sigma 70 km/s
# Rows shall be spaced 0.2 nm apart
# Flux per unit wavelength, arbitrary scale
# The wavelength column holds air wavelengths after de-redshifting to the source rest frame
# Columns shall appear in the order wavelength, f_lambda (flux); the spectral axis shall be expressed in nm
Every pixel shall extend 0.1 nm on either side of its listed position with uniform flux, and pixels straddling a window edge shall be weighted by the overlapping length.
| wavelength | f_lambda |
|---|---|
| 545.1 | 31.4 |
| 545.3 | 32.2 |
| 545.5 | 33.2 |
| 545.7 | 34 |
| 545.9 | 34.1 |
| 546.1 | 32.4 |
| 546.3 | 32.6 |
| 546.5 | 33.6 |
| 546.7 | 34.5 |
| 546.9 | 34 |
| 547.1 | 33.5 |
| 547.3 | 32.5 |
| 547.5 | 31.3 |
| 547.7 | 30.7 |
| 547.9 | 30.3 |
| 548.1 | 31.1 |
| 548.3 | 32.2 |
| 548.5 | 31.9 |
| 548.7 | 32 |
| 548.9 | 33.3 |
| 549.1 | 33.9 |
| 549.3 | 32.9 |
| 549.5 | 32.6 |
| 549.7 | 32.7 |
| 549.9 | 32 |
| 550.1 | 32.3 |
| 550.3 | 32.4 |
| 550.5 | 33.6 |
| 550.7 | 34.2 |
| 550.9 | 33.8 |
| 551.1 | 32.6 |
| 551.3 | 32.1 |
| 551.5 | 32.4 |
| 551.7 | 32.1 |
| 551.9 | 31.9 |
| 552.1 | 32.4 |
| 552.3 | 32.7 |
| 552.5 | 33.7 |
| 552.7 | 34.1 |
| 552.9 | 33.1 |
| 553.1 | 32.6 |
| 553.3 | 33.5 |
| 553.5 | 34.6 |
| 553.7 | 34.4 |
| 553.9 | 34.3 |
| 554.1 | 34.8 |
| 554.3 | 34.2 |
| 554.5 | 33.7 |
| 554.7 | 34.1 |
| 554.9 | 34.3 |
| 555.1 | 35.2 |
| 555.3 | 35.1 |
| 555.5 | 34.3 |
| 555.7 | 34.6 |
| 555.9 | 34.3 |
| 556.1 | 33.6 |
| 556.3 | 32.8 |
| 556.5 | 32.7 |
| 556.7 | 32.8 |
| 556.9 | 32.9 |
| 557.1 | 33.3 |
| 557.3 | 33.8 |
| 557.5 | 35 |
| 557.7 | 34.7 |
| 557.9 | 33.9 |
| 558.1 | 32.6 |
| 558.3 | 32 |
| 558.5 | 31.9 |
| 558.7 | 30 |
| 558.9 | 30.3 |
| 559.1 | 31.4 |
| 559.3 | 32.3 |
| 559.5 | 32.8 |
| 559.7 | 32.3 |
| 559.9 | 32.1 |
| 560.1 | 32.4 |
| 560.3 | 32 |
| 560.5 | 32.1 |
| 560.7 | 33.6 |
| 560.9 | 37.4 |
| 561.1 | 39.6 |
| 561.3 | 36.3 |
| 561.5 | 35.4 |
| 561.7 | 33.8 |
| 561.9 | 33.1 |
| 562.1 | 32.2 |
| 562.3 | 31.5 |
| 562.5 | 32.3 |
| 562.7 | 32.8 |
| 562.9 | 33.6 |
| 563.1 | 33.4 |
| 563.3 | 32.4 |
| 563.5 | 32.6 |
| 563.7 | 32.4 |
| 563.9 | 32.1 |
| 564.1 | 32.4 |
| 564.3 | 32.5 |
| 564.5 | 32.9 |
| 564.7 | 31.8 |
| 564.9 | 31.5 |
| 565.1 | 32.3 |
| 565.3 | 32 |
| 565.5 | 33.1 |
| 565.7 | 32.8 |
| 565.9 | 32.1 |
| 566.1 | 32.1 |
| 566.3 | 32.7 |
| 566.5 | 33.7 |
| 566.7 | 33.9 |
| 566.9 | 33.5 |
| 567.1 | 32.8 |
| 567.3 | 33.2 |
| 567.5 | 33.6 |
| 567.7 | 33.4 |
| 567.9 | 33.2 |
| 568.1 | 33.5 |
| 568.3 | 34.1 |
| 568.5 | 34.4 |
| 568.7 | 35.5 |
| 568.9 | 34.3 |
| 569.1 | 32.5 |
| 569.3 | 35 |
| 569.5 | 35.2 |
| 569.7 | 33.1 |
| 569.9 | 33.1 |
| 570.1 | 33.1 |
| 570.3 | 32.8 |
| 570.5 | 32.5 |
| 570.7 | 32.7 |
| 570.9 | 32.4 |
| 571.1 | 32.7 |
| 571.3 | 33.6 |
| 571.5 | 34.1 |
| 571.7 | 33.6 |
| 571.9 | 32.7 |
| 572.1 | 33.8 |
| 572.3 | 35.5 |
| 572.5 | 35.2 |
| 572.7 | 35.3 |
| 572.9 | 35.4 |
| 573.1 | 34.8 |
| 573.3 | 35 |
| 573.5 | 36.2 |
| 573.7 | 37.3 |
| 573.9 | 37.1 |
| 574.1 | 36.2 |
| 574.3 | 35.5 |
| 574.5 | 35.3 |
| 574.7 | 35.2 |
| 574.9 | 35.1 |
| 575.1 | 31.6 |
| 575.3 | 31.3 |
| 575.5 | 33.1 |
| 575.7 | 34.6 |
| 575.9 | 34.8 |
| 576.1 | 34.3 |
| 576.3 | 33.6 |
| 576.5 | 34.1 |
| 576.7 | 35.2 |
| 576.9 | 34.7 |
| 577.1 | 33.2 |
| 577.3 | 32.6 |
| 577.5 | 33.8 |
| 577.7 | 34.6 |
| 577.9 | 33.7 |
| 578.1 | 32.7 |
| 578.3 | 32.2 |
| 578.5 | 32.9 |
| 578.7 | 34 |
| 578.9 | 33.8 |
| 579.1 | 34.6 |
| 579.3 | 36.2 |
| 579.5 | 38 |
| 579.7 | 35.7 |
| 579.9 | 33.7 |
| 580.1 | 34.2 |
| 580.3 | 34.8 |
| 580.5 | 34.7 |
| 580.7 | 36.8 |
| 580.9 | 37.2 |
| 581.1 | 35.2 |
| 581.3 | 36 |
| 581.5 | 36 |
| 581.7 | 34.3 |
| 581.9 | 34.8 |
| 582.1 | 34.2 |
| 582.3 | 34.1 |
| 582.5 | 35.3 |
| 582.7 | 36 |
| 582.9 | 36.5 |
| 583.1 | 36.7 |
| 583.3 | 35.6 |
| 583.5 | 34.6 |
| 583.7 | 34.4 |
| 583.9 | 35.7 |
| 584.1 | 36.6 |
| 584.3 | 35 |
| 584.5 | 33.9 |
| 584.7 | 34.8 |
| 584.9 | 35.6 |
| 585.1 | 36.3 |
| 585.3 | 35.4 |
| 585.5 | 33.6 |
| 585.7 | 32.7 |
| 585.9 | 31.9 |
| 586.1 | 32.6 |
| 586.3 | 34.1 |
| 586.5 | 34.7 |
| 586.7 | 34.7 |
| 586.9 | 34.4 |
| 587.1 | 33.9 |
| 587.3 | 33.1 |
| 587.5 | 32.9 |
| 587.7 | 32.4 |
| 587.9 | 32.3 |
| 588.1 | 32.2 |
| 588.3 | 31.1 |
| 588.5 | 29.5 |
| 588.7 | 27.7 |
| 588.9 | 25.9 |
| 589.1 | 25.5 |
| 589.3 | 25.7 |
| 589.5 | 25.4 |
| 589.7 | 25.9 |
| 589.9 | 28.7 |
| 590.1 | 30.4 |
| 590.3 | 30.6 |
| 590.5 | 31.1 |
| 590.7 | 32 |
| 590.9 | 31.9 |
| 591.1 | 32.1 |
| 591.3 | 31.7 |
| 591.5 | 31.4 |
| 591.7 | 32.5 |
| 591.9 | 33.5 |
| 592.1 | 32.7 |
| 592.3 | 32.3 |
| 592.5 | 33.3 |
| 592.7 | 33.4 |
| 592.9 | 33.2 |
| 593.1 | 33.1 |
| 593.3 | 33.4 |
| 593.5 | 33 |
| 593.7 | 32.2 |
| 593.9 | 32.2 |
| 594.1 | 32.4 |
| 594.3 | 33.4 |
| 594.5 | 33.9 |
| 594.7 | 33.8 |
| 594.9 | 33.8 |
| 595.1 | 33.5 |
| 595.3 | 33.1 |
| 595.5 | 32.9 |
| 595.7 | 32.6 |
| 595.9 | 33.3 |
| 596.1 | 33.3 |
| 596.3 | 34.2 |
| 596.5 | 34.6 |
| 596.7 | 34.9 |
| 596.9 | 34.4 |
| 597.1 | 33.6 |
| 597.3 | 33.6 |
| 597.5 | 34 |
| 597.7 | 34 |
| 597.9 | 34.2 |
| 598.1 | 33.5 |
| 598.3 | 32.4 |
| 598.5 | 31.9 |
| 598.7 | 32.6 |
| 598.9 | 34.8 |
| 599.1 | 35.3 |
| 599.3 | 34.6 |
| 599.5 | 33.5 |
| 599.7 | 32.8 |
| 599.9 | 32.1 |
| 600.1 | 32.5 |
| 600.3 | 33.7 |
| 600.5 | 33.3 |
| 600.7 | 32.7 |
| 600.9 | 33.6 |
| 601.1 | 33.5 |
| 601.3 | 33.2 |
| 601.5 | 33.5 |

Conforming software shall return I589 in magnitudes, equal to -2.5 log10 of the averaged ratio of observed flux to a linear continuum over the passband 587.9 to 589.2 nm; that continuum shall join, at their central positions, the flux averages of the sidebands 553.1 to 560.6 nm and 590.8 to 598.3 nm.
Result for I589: 0.15 mag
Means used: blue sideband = 33.3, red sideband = 33.2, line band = 28.9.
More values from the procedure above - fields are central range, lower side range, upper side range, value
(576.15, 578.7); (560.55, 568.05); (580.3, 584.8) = 0.04 mag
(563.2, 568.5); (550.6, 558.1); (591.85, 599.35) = 0.02 mag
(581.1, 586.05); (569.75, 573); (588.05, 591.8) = -0.13 mag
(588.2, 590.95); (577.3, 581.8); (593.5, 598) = 0.19 mag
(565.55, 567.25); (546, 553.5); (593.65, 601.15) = 0.00 mag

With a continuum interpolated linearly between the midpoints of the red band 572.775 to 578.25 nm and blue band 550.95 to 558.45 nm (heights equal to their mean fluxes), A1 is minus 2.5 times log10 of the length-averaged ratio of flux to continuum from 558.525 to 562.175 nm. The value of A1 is 0.02 mag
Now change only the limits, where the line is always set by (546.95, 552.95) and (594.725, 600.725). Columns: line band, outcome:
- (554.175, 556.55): -0.05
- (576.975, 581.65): -0.05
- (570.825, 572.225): -0.01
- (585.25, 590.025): 0.08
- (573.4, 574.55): -0.10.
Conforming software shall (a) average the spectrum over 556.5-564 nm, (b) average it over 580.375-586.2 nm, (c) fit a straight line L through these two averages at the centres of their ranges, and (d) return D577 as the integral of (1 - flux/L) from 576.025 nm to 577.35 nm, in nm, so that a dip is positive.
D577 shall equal 0.02 nm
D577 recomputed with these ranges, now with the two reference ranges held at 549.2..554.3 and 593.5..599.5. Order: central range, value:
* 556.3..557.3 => 0.005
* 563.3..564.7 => 0.034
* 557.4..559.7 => 0.052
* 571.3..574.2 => -0.155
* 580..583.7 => -0.216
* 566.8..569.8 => -0.048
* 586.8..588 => 0.010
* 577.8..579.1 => 0.002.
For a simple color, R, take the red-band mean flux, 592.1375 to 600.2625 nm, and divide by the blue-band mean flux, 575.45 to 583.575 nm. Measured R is 0.96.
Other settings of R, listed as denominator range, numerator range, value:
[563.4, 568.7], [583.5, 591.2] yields 0.97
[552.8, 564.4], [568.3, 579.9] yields 1.03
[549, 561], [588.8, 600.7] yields 0.97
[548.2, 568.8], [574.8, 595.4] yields 1.00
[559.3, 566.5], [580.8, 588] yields 1.05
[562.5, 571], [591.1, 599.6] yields 1.01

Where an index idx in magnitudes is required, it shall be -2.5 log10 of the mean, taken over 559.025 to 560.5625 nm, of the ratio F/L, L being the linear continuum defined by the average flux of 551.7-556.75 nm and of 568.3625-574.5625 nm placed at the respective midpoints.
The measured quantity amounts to 0.06 mag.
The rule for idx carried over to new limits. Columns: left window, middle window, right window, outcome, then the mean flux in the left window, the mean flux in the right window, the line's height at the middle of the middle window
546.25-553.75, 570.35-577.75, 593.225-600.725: -0.04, 32.8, 33.4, 33.1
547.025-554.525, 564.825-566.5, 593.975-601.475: 0.02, 32.8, 33.5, 33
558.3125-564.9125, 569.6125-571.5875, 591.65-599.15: 0.00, 32.9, 33.4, 33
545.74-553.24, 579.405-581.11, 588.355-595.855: -0.12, 32.7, 31.4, 31.7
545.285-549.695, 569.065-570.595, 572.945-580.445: 0.02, 32.7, 34.5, 34.1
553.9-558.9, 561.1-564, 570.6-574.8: 0.02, 33.6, 34.7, 34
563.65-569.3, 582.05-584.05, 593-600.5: -0.07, 33.1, 33.4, 33.3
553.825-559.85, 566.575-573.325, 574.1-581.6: 0.01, 33.3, 34.5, 34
